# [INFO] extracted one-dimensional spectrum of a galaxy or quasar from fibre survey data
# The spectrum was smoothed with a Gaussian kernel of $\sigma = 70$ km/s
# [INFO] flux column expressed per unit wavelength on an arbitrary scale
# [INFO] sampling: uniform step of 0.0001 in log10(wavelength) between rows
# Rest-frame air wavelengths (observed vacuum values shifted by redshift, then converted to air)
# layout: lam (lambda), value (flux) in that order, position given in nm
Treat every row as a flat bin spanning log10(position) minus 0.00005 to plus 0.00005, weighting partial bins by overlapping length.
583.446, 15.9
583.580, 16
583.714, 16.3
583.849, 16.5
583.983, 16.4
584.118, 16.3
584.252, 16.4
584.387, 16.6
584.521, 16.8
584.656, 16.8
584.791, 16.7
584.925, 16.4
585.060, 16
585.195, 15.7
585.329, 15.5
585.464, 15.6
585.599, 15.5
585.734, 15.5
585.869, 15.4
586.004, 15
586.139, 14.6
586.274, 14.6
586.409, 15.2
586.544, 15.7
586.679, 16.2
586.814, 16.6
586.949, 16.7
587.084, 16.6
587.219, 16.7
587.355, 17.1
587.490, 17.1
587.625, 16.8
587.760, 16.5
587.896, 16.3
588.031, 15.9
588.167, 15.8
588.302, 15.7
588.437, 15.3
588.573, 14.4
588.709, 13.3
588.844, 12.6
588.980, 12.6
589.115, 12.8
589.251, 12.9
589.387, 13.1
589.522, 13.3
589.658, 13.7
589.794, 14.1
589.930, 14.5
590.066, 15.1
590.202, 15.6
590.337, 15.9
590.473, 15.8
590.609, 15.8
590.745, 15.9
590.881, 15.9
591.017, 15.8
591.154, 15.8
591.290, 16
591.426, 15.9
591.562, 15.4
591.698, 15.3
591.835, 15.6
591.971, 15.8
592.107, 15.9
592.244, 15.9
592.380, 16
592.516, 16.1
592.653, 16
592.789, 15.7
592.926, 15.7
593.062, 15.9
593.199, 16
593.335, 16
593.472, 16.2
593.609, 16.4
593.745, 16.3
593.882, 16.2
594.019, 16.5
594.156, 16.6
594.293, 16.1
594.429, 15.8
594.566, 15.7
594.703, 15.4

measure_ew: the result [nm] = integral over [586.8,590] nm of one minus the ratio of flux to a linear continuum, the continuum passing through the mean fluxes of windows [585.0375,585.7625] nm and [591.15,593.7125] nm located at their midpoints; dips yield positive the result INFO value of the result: 0.15 nm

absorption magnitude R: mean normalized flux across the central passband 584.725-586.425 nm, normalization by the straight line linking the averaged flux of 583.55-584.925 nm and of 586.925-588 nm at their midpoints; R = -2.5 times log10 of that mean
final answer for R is 0.07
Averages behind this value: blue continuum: 16.5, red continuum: 16.7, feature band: 15.5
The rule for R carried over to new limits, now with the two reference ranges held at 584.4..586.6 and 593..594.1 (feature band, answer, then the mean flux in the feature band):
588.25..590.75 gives 0.119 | 14.3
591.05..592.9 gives 0.021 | 15.8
